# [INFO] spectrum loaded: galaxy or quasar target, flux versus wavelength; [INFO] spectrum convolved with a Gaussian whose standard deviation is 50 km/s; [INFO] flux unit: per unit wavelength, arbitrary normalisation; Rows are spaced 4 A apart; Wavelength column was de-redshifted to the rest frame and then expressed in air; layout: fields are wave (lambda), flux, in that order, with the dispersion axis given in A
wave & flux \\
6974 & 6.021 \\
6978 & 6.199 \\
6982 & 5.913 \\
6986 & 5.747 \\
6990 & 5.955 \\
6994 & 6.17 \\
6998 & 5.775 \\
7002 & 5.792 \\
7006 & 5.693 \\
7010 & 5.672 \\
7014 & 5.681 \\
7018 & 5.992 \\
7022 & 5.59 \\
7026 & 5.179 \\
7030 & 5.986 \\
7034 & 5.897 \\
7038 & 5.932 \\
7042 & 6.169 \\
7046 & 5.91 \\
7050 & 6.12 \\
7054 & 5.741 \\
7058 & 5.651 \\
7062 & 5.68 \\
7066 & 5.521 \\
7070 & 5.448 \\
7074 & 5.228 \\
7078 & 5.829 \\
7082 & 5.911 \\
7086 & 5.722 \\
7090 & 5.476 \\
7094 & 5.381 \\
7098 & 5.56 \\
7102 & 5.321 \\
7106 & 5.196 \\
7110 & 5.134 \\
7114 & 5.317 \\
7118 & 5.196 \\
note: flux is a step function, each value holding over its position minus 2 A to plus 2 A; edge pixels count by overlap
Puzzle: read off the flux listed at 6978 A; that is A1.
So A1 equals 6.199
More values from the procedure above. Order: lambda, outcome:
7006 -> 5.693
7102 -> 5.321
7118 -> 5.196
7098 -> 5.56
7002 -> 5.792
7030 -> 5.986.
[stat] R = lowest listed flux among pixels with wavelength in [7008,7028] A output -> 5.179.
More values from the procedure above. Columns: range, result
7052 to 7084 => 5.228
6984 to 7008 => 5.693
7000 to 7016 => 5.672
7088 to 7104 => 5.321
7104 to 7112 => 5.134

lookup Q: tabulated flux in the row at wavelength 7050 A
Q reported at 6.12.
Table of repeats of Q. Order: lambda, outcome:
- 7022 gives 5.59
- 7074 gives 5.228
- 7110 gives 5.134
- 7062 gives 5.68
